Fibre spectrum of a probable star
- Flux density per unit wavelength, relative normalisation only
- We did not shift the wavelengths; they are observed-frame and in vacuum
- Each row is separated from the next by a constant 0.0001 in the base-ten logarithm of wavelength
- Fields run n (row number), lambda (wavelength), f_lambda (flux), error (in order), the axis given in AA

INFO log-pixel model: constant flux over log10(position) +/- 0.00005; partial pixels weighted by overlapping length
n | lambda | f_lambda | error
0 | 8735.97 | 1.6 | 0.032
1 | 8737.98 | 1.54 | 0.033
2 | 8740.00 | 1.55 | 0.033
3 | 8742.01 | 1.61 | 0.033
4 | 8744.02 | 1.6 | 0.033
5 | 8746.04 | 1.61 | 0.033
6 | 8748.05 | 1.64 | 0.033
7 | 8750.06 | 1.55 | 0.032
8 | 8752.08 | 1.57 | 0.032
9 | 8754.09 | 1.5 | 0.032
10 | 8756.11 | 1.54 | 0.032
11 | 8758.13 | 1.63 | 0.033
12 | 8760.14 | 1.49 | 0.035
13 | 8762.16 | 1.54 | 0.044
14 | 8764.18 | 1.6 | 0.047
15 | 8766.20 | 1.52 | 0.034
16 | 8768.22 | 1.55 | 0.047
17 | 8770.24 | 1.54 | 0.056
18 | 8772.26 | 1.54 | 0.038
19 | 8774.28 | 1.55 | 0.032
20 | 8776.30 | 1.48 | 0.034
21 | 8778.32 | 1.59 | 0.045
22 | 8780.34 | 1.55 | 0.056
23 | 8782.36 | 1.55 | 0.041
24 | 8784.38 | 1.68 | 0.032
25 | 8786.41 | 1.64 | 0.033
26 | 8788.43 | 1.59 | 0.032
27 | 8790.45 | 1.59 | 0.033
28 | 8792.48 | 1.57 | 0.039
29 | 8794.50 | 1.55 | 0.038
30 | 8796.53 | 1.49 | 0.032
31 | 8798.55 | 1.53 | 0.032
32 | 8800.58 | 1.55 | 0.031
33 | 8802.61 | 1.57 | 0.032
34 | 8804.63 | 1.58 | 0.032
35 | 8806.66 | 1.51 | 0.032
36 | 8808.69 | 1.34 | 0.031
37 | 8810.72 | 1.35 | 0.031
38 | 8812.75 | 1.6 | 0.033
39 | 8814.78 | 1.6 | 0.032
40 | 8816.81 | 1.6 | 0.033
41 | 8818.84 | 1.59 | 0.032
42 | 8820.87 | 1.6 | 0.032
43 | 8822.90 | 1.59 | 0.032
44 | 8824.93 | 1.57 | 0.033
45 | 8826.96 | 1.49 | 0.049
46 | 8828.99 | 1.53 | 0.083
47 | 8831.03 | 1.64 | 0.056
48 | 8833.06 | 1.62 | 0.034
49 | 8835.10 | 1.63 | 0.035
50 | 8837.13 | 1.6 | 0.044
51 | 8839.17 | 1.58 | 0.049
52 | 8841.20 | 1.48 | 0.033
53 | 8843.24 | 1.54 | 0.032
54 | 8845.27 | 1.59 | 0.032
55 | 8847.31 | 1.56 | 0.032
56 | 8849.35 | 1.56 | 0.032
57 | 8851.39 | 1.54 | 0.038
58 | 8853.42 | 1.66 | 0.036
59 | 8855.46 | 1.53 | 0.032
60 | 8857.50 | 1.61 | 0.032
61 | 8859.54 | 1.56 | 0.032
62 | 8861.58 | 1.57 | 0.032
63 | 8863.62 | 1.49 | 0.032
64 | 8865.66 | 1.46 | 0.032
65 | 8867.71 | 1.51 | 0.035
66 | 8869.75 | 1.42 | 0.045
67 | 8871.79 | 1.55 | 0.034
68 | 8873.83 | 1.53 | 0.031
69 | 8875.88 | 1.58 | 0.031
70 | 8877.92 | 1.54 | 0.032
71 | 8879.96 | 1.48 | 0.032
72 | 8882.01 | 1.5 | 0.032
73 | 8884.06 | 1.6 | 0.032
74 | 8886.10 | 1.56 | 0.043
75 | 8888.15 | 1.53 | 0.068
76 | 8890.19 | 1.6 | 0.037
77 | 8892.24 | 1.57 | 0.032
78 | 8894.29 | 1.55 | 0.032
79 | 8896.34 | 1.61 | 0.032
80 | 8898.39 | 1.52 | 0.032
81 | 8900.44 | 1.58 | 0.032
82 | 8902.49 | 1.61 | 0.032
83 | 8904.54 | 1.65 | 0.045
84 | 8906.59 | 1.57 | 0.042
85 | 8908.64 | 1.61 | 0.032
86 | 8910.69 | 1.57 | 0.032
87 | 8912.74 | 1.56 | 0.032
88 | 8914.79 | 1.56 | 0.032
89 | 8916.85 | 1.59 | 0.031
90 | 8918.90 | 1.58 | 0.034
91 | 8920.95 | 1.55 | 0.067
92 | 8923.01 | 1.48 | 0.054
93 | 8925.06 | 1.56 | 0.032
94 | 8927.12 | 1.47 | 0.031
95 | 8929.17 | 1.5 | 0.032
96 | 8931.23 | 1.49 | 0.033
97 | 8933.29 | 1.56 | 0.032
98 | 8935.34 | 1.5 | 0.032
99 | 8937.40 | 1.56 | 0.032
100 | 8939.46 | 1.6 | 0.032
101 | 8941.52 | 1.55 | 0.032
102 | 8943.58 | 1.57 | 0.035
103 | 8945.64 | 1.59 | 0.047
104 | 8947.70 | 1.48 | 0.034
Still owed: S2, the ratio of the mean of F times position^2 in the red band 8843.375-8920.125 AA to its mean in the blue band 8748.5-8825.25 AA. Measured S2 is 1.0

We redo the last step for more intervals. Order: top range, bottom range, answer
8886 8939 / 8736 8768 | 1.03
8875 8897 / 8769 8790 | 1.01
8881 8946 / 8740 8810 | 1.03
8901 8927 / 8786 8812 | 1.06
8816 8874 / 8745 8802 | 1.01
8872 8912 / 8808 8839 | 1.02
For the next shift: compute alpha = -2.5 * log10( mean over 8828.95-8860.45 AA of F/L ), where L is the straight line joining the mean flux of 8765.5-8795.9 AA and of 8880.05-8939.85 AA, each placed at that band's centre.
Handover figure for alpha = -0.01 mag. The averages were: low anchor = 1.57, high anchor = 1.56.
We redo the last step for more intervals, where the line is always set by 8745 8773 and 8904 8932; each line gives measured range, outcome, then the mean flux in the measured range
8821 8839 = -0.02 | 1.58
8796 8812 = 0.05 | 1.49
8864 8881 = 0.03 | 1.51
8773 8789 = -0.01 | 1.58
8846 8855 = -0.02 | 1.58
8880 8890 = 0.01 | 1.55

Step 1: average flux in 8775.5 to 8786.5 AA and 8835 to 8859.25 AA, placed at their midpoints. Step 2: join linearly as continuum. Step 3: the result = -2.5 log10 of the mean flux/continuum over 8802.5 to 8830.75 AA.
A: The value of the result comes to 0.02 mag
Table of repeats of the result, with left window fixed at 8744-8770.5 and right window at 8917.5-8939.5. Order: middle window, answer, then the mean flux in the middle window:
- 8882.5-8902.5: -0.02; 1.57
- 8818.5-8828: -0.01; 1.57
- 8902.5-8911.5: -0.05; 1.6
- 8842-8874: 0.00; 1.54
